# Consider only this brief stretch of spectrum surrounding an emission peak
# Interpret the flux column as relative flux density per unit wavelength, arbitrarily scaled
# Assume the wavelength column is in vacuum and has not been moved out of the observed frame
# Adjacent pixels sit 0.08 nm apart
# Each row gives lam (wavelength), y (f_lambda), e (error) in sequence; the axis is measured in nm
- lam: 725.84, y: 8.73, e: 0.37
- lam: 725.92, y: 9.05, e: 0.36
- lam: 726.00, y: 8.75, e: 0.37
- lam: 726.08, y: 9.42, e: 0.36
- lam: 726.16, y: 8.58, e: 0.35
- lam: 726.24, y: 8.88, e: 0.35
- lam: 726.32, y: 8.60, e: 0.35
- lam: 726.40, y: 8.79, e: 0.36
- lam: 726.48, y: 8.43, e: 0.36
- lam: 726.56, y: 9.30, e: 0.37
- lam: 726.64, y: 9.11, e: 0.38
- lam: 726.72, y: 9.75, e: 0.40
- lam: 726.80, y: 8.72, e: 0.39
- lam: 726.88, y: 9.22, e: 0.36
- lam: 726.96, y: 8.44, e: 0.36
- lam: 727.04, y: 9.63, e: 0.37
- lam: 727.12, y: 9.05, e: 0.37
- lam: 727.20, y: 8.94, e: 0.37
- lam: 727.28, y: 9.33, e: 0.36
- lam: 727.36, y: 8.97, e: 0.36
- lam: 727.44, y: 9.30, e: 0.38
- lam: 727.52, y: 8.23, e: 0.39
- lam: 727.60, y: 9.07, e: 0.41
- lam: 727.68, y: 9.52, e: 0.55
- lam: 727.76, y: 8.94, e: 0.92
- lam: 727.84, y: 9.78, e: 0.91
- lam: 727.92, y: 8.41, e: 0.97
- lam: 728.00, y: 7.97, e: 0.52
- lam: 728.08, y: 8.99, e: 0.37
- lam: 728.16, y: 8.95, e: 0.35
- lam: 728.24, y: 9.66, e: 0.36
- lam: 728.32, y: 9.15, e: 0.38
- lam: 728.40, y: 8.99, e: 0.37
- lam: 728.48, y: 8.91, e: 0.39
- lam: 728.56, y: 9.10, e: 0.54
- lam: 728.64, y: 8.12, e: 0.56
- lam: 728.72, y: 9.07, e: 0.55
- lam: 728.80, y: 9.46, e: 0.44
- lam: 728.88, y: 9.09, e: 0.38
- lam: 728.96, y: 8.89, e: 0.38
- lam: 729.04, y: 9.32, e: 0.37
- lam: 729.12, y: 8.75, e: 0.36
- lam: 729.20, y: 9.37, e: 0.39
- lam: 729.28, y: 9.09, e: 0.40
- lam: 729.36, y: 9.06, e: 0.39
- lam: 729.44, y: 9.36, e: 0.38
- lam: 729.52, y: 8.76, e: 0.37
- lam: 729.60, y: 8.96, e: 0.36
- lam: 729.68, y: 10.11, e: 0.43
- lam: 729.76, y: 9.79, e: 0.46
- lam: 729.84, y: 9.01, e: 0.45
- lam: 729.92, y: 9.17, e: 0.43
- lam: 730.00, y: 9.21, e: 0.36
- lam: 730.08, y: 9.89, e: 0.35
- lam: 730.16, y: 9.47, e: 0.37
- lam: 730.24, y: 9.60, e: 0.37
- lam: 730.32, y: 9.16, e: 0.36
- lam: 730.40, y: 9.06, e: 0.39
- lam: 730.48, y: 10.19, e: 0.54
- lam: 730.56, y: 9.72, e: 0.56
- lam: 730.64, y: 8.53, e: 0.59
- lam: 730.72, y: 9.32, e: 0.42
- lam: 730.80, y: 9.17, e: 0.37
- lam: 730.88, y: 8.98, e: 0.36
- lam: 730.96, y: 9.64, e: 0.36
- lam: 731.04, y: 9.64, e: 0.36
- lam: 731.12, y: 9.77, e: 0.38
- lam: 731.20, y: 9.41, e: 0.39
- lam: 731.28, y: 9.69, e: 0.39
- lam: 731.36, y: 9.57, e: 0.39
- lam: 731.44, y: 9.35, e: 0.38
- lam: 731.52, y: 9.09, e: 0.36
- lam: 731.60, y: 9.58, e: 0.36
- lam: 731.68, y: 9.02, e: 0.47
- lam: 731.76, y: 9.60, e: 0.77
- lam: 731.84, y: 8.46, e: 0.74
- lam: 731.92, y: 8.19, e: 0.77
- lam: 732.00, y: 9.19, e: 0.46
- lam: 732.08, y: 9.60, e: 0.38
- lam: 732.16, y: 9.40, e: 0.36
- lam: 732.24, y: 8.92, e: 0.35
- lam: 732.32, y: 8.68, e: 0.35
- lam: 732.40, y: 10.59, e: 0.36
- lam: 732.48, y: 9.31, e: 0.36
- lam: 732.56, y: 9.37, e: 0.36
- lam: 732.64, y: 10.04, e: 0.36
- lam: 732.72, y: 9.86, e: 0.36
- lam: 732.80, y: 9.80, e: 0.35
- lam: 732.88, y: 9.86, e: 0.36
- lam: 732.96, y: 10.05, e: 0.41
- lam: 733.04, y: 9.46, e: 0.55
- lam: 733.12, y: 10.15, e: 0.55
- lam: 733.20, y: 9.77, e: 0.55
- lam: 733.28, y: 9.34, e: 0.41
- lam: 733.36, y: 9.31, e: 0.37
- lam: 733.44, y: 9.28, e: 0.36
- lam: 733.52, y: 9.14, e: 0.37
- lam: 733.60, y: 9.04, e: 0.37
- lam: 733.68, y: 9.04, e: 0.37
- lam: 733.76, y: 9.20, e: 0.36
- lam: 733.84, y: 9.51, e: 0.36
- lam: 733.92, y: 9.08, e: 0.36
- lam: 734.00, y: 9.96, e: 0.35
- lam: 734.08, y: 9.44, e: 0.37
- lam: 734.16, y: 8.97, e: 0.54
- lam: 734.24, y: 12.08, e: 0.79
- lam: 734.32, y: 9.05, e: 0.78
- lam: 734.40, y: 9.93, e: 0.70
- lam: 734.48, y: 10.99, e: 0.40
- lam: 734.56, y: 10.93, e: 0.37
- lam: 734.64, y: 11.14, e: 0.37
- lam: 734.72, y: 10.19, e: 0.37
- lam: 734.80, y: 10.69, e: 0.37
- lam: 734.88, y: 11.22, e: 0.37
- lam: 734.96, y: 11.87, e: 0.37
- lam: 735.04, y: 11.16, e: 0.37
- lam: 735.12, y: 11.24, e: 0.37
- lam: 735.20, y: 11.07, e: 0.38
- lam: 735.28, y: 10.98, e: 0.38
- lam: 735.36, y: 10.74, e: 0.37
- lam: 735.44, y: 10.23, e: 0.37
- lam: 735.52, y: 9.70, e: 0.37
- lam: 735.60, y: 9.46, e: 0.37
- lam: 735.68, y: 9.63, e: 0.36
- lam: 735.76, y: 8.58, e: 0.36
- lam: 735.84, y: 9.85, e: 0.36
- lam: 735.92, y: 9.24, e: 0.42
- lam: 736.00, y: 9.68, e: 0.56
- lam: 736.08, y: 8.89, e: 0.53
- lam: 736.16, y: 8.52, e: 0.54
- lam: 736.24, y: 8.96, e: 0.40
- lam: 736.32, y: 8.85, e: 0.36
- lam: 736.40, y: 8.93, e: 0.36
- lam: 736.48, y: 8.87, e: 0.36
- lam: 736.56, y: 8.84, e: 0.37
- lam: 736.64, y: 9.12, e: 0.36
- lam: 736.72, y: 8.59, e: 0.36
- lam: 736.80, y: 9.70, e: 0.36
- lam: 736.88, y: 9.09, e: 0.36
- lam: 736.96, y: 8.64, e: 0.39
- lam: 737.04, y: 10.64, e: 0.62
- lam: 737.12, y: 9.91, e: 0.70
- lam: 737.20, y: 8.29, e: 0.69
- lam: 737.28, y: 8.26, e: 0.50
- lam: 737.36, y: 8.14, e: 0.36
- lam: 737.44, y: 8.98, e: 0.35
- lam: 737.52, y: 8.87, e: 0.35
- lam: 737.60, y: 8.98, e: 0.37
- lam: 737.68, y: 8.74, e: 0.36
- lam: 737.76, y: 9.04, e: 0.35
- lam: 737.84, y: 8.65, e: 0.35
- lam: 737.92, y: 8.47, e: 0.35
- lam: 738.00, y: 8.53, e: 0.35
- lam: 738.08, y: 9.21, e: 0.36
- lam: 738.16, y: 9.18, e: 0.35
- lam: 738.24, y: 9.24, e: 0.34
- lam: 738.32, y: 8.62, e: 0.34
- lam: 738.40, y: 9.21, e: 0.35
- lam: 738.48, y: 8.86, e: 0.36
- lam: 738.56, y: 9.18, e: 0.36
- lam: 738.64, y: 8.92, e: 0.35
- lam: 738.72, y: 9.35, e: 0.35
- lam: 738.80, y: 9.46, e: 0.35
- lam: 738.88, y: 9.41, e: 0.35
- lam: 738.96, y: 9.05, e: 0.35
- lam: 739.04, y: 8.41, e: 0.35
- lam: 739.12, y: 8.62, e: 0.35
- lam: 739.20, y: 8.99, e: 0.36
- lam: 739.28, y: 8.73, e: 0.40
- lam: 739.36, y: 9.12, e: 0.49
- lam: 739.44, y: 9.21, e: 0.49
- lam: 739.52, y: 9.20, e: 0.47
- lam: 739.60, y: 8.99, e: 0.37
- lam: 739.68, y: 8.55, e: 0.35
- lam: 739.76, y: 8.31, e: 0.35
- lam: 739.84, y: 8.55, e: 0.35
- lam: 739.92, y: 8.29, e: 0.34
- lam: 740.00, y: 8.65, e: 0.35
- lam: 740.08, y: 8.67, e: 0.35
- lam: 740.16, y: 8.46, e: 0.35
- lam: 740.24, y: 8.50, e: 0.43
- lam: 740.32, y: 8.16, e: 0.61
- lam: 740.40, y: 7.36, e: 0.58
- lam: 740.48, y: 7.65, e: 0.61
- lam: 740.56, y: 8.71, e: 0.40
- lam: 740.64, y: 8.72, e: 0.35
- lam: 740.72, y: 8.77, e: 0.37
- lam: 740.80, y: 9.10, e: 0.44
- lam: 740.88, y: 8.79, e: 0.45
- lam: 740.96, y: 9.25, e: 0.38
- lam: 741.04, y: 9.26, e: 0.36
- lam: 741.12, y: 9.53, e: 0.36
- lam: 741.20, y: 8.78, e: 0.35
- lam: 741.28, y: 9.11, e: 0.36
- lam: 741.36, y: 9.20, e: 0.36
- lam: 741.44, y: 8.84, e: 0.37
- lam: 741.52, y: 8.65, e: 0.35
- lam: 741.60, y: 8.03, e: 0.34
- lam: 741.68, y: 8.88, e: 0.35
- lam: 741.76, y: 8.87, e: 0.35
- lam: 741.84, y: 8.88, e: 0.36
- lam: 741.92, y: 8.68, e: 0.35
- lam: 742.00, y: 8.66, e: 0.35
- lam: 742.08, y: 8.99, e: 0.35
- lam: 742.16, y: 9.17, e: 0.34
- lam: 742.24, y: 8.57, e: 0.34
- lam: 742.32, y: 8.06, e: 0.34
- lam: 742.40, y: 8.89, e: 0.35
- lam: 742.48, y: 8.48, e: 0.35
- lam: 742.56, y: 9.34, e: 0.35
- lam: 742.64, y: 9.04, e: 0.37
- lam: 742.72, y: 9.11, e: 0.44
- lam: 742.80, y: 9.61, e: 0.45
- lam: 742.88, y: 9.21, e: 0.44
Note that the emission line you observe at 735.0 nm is [N II]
